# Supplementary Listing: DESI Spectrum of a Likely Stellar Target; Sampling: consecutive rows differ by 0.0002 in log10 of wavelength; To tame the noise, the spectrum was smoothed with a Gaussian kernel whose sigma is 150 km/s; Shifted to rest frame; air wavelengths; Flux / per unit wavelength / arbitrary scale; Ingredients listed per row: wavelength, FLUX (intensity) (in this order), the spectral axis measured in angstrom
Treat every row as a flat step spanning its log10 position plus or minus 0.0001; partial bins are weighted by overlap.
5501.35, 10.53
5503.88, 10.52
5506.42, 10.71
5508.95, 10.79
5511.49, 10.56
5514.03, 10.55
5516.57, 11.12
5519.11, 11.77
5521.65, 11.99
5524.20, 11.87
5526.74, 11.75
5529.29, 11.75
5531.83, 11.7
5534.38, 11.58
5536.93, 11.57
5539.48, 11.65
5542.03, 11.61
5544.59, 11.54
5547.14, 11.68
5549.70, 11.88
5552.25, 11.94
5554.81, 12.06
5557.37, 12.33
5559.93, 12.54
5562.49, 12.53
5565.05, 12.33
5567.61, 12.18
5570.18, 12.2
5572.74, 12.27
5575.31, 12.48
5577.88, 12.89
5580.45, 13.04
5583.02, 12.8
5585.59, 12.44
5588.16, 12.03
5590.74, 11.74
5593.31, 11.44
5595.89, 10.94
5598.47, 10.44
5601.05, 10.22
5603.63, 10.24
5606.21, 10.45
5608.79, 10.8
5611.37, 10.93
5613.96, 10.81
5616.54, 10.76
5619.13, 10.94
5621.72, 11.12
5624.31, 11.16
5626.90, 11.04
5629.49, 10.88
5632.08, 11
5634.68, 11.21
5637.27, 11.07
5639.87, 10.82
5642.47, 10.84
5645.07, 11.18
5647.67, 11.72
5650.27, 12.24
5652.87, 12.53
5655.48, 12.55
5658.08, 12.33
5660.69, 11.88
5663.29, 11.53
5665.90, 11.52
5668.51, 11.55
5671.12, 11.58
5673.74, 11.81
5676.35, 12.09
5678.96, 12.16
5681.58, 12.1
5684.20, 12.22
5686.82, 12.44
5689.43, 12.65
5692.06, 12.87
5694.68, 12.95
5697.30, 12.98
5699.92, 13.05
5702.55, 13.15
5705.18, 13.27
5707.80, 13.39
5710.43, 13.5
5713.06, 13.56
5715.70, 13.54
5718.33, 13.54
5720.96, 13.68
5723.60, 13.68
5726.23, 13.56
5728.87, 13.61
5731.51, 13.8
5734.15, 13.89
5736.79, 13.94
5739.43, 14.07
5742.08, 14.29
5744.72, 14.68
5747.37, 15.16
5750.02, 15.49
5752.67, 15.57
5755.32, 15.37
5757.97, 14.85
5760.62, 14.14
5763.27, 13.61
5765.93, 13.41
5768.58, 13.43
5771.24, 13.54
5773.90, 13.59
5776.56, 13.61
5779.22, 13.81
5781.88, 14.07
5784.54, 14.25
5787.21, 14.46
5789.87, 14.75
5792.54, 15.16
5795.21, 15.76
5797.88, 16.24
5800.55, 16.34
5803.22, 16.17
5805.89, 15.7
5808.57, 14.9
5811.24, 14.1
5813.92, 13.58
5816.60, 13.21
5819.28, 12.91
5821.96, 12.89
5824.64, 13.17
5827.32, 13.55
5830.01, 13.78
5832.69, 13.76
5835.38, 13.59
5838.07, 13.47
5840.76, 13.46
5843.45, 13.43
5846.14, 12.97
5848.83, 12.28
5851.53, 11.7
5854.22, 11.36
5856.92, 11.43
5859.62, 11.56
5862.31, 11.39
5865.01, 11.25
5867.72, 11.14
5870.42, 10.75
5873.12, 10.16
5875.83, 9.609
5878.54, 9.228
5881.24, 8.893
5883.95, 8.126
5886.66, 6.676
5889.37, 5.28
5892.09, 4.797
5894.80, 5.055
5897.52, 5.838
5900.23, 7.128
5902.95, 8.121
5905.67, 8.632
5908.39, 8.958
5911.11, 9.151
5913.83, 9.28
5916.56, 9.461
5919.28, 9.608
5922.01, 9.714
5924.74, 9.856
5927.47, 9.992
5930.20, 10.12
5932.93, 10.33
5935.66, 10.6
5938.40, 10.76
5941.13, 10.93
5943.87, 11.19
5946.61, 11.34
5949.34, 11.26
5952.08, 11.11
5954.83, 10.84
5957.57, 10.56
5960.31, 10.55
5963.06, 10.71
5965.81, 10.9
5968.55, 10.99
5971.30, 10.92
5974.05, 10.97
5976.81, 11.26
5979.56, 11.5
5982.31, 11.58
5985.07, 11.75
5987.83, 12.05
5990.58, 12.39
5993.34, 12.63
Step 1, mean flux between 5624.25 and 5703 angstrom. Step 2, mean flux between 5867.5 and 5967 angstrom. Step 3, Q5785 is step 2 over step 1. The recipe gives 0.8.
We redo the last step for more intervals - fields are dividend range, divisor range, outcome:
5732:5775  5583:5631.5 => 1.29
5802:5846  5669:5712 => 1.09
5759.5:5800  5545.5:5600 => 1.18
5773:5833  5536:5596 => 1.18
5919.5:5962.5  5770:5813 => 0.72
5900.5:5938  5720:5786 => 0.67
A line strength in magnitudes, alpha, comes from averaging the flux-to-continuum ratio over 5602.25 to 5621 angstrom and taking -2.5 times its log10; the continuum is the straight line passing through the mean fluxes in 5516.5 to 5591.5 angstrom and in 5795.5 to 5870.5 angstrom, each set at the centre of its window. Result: 0.15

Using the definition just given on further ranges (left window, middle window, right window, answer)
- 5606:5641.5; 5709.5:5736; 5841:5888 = -0.25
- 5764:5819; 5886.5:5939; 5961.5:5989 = 0.40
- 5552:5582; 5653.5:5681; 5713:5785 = 0.12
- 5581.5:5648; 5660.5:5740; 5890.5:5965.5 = -0.21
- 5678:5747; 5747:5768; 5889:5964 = -0.17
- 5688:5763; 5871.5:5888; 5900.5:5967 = 0.25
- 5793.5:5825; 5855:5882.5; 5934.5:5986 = 0.24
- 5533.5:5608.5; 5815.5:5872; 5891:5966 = -0.23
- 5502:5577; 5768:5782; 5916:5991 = -0.21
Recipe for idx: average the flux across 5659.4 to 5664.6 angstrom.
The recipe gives 11.7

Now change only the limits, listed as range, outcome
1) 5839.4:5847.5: 13.3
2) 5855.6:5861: 11.5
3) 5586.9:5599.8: 11.3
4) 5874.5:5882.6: 9.25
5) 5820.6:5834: 13.4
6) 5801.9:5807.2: 15.9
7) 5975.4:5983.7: 11.4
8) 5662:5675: 11.6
